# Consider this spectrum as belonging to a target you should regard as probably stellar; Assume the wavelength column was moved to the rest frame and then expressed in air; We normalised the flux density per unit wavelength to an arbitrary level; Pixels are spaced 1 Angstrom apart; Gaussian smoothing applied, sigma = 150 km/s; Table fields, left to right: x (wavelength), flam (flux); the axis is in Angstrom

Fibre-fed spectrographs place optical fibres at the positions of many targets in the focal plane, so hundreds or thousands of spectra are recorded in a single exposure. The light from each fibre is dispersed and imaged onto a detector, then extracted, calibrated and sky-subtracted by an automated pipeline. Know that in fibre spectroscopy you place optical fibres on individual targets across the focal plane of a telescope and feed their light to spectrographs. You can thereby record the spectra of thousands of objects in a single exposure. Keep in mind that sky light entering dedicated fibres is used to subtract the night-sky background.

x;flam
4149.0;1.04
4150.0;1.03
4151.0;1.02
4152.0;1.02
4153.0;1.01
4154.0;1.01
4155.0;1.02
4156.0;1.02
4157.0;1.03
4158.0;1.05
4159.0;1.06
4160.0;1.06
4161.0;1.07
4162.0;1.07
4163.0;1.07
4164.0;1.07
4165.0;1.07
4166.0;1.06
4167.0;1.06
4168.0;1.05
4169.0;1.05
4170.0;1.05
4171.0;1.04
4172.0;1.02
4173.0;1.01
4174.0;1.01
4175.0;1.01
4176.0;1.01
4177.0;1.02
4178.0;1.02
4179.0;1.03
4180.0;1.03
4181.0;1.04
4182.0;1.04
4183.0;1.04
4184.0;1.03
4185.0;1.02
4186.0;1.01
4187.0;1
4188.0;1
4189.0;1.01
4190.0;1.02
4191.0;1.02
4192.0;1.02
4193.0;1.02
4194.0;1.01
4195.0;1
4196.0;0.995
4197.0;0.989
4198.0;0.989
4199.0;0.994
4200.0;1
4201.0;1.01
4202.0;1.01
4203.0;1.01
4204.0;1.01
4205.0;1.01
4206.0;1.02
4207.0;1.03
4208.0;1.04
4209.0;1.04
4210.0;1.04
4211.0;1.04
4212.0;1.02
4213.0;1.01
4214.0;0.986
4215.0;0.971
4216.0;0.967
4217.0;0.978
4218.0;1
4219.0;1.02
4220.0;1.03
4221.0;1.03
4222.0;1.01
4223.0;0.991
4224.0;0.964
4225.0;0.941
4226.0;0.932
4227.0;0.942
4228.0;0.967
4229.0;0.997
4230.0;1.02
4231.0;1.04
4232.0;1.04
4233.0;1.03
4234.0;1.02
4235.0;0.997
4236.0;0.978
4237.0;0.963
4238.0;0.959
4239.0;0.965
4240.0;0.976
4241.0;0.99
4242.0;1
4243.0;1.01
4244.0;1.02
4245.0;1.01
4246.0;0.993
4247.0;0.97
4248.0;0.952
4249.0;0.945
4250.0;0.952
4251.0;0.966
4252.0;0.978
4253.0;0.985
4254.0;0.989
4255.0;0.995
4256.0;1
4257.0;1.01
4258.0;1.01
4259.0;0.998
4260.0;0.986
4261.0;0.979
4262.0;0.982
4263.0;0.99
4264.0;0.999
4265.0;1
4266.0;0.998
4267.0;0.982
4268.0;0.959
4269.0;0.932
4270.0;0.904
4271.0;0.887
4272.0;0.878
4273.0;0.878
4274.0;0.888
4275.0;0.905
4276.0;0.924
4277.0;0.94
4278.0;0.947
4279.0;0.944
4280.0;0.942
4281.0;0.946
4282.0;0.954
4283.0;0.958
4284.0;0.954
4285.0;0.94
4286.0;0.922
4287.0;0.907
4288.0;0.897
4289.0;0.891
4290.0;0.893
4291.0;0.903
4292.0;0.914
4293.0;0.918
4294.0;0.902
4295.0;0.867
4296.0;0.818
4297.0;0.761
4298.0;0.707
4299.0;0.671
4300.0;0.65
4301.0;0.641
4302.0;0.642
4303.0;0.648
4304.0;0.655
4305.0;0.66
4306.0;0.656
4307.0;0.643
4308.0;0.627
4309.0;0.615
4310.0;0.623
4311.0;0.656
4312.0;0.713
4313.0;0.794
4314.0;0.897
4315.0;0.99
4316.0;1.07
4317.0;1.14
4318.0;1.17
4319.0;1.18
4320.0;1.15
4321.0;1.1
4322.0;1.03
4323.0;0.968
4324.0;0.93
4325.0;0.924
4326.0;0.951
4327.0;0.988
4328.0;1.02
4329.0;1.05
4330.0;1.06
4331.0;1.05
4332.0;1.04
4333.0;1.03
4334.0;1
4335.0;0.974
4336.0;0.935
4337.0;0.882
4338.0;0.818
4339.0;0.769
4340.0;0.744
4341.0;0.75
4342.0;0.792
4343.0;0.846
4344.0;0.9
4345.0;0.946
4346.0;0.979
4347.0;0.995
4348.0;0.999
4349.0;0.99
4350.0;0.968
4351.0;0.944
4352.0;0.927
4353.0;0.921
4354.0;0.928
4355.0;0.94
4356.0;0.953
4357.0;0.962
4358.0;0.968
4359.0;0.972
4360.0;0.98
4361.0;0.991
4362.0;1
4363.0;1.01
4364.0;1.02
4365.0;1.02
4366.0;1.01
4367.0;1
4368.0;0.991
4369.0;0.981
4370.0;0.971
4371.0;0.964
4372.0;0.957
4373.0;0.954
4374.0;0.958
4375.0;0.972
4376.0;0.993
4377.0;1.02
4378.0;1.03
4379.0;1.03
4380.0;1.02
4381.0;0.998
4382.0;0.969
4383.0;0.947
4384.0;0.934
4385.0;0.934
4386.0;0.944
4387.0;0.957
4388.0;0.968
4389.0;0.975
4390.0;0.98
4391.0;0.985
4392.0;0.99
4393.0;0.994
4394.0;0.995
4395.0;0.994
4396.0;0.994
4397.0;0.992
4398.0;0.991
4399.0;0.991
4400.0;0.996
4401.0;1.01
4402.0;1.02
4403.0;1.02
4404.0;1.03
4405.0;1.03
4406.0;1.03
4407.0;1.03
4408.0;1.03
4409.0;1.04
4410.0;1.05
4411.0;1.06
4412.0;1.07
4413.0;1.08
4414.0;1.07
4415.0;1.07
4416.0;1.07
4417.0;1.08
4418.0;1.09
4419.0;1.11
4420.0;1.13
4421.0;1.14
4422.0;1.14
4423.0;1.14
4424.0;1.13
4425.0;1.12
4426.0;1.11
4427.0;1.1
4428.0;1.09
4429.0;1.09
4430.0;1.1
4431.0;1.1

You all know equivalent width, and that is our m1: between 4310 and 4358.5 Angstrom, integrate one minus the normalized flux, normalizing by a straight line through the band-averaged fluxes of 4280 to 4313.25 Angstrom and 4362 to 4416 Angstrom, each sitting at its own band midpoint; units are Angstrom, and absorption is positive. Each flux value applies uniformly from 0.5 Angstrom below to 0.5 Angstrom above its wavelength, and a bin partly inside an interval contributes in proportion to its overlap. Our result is -4.2 Angstrom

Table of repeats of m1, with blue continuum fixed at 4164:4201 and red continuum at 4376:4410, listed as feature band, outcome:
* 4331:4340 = 0.7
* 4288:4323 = 6.1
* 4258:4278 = 1.2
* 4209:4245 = 0.7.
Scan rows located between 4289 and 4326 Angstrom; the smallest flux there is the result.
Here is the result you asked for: 0.615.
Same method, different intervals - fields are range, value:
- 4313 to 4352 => 0.744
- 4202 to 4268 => 0.932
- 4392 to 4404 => 0.99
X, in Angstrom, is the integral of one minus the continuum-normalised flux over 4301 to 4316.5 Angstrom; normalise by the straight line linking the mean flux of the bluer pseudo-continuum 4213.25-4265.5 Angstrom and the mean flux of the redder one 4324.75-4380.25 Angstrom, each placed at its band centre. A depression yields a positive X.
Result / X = 4.0 Angstrom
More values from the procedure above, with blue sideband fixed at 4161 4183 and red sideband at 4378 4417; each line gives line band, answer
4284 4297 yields 1.64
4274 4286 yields 1.02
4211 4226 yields 0.58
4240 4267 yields 1.06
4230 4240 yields 0.31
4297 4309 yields 4.28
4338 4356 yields 2.03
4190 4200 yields 0.31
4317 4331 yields -0.34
